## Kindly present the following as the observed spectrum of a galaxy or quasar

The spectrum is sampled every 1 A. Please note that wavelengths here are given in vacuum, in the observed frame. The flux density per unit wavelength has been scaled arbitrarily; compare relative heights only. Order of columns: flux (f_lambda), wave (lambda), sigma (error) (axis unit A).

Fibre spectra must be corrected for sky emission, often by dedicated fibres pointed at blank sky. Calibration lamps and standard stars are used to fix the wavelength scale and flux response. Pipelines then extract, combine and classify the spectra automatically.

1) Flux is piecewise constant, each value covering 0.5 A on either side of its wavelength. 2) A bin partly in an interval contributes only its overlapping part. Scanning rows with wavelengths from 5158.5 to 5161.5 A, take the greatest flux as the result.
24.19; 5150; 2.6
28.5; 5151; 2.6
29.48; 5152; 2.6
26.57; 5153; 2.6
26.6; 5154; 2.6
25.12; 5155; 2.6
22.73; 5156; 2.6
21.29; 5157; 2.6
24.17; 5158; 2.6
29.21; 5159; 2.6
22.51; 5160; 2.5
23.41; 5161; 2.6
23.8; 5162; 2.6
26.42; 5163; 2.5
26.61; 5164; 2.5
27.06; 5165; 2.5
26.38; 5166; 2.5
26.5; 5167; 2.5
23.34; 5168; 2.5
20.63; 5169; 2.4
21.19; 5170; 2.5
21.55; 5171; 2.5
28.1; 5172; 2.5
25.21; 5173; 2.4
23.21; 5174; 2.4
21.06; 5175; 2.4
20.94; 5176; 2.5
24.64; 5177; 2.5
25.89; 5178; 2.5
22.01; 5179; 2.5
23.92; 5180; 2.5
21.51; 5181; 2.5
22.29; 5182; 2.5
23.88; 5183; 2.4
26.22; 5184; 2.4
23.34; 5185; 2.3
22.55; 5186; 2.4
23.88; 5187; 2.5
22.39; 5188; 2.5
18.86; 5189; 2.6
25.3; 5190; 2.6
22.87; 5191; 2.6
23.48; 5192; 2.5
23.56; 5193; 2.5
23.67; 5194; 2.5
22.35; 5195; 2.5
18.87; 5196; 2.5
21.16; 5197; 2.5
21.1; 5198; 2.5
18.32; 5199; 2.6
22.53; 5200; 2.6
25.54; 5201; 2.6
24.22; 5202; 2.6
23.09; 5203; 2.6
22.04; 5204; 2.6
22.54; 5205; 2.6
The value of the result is 29.21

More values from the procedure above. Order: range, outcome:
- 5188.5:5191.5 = 25.3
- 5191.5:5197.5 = 23.67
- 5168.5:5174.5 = 28.1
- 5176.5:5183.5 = 25.89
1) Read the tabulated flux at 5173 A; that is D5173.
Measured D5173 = 25.21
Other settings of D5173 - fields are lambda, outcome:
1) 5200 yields 22.53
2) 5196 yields 18.87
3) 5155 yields 25.12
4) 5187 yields 23.88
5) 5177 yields 24.64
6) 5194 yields 23.67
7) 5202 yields 24.22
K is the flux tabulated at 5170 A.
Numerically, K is 21.19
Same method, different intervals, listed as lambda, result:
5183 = 23.88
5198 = 21.1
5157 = 21.29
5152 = 29.48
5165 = 27.06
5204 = 22.04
